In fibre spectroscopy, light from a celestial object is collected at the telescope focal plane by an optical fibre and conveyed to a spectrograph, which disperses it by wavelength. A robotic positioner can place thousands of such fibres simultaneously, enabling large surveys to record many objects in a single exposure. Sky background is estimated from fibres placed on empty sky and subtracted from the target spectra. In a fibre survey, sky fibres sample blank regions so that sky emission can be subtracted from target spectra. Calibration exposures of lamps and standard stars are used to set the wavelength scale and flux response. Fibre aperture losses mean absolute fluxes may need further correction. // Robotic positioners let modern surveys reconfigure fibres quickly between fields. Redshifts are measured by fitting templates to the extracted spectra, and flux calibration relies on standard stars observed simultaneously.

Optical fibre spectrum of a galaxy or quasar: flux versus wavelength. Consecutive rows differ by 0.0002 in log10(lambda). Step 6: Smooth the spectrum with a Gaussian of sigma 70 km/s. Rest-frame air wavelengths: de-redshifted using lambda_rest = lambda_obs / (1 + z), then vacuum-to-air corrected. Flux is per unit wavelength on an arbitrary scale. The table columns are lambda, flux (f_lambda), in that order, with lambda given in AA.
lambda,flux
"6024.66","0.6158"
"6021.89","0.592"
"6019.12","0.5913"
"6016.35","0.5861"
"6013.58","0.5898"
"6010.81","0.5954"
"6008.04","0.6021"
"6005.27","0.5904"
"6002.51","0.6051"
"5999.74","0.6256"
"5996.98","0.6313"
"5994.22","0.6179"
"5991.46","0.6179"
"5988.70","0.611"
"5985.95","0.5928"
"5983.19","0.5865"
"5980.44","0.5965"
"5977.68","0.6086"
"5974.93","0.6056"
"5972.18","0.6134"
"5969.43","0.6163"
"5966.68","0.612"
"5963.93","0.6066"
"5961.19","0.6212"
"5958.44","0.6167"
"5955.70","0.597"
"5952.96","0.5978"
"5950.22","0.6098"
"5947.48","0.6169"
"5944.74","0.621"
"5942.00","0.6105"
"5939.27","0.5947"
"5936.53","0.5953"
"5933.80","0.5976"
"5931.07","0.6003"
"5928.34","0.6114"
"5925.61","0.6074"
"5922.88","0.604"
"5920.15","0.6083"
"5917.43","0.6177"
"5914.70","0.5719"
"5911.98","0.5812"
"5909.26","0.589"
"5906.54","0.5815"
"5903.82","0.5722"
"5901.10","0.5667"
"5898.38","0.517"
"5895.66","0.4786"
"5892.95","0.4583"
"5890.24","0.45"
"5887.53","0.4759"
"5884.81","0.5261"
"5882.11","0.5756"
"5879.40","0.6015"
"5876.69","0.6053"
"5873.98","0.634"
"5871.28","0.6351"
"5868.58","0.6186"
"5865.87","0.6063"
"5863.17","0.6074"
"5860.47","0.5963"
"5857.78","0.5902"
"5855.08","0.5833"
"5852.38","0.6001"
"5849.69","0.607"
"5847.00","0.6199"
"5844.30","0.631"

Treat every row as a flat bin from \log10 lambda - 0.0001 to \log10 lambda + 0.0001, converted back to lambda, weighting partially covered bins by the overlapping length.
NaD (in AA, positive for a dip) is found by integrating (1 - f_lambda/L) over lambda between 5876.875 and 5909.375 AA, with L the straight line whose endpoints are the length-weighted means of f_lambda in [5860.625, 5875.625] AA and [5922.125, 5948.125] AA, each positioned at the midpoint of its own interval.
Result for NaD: 4.25 AA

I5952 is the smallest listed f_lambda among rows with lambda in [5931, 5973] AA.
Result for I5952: 0.5947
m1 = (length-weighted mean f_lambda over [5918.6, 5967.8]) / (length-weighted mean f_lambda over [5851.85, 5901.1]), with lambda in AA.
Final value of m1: 1.08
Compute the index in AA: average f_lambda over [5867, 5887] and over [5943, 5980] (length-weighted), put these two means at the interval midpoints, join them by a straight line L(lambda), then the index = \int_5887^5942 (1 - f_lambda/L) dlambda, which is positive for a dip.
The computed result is 3.2 AA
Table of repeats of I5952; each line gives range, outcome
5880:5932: 0.45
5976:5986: 0.5865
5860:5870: 0.5963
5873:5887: 0.5261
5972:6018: 0.5861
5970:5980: 0.6056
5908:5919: 0.5719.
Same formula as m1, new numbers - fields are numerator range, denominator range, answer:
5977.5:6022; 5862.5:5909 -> 1.08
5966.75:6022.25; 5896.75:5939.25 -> 1.03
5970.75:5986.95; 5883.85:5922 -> 1.11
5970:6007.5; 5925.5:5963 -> 1.00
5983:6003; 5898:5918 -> 1.06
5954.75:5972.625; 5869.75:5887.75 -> 1.04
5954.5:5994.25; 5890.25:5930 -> 1.08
